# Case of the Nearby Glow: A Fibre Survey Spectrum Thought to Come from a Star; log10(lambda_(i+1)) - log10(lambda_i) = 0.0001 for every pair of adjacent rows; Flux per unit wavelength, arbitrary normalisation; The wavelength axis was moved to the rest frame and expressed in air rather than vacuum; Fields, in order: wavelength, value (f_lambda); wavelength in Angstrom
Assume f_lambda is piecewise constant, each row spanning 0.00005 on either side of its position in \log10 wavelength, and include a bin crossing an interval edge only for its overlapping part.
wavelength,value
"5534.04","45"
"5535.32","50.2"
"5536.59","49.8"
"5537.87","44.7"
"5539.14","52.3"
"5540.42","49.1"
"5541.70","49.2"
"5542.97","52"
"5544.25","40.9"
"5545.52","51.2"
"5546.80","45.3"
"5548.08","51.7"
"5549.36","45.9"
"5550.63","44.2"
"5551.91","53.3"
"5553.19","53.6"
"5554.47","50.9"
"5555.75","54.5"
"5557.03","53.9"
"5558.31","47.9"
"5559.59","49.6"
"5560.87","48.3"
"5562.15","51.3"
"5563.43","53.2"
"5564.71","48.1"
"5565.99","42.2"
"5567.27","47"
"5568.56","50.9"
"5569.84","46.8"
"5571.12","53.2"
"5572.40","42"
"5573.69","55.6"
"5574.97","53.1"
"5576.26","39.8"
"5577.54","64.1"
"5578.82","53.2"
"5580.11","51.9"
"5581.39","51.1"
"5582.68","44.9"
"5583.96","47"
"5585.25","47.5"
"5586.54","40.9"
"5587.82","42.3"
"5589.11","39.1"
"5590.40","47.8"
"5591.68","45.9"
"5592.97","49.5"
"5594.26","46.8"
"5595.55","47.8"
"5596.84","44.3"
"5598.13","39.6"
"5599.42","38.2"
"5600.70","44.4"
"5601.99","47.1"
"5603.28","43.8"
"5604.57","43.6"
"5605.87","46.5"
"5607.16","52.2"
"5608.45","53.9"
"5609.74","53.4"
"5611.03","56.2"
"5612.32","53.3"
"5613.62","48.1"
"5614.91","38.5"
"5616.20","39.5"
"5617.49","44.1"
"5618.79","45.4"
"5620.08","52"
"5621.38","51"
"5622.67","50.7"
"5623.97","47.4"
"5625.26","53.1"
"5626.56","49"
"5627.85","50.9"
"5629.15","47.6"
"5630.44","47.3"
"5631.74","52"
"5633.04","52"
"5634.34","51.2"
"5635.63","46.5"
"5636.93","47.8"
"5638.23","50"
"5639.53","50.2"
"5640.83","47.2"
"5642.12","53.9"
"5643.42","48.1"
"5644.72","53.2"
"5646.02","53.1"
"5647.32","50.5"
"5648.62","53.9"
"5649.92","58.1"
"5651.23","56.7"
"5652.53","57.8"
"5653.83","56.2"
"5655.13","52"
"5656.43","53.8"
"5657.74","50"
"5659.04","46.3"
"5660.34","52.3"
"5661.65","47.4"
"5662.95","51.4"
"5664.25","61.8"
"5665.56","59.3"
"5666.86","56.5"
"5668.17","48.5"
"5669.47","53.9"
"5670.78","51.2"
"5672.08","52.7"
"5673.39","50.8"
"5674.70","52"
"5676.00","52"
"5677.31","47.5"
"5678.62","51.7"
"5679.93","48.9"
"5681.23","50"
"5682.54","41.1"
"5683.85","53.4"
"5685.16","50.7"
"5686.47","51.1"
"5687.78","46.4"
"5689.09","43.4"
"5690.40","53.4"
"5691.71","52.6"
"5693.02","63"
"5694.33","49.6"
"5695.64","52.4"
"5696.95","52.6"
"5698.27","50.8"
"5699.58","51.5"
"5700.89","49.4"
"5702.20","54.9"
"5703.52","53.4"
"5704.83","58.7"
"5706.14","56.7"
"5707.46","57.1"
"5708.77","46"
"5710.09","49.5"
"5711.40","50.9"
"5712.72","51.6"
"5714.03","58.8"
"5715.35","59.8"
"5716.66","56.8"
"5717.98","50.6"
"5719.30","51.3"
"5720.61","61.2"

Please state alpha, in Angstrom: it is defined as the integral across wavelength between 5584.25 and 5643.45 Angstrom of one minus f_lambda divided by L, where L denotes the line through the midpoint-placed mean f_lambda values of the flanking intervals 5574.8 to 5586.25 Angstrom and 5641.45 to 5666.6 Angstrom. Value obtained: 4.58 Angstrom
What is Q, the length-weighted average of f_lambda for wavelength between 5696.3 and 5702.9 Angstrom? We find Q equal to 51.8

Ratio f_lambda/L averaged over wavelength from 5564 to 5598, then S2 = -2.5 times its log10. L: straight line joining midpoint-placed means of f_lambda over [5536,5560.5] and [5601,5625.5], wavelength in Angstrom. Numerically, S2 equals 0.03 mag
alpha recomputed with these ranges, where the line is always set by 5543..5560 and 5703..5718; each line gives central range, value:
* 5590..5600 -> 1.16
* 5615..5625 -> 0.91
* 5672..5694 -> 1.21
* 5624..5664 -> 0.74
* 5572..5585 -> 0.00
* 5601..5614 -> 0.39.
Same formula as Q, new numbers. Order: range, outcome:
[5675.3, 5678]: 49.8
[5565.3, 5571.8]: 48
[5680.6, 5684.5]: 48.1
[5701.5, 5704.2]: 54.1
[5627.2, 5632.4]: 49.5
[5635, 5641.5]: 48.4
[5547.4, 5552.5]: 48.7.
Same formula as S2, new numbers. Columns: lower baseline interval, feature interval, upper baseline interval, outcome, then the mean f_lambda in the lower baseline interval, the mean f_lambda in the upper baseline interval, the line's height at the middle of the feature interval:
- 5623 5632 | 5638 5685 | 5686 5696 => -0.03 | 49.5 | 51.5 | 50.6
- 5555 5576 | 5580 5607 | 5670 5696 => 0.11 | 49.7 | 50.7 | 49.9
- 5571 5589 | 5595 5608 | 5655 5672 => 0.11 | 48.6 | 52.7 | 49.7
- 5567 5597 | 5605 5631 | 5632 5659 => 0.03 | 48.1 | 52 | 50.3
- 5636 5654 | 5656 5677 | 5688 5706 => 0.00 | 52.4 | 52.7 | 52.5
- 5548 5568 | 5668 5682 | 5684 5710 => 0.02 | 49.7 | 52.3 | 51.8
